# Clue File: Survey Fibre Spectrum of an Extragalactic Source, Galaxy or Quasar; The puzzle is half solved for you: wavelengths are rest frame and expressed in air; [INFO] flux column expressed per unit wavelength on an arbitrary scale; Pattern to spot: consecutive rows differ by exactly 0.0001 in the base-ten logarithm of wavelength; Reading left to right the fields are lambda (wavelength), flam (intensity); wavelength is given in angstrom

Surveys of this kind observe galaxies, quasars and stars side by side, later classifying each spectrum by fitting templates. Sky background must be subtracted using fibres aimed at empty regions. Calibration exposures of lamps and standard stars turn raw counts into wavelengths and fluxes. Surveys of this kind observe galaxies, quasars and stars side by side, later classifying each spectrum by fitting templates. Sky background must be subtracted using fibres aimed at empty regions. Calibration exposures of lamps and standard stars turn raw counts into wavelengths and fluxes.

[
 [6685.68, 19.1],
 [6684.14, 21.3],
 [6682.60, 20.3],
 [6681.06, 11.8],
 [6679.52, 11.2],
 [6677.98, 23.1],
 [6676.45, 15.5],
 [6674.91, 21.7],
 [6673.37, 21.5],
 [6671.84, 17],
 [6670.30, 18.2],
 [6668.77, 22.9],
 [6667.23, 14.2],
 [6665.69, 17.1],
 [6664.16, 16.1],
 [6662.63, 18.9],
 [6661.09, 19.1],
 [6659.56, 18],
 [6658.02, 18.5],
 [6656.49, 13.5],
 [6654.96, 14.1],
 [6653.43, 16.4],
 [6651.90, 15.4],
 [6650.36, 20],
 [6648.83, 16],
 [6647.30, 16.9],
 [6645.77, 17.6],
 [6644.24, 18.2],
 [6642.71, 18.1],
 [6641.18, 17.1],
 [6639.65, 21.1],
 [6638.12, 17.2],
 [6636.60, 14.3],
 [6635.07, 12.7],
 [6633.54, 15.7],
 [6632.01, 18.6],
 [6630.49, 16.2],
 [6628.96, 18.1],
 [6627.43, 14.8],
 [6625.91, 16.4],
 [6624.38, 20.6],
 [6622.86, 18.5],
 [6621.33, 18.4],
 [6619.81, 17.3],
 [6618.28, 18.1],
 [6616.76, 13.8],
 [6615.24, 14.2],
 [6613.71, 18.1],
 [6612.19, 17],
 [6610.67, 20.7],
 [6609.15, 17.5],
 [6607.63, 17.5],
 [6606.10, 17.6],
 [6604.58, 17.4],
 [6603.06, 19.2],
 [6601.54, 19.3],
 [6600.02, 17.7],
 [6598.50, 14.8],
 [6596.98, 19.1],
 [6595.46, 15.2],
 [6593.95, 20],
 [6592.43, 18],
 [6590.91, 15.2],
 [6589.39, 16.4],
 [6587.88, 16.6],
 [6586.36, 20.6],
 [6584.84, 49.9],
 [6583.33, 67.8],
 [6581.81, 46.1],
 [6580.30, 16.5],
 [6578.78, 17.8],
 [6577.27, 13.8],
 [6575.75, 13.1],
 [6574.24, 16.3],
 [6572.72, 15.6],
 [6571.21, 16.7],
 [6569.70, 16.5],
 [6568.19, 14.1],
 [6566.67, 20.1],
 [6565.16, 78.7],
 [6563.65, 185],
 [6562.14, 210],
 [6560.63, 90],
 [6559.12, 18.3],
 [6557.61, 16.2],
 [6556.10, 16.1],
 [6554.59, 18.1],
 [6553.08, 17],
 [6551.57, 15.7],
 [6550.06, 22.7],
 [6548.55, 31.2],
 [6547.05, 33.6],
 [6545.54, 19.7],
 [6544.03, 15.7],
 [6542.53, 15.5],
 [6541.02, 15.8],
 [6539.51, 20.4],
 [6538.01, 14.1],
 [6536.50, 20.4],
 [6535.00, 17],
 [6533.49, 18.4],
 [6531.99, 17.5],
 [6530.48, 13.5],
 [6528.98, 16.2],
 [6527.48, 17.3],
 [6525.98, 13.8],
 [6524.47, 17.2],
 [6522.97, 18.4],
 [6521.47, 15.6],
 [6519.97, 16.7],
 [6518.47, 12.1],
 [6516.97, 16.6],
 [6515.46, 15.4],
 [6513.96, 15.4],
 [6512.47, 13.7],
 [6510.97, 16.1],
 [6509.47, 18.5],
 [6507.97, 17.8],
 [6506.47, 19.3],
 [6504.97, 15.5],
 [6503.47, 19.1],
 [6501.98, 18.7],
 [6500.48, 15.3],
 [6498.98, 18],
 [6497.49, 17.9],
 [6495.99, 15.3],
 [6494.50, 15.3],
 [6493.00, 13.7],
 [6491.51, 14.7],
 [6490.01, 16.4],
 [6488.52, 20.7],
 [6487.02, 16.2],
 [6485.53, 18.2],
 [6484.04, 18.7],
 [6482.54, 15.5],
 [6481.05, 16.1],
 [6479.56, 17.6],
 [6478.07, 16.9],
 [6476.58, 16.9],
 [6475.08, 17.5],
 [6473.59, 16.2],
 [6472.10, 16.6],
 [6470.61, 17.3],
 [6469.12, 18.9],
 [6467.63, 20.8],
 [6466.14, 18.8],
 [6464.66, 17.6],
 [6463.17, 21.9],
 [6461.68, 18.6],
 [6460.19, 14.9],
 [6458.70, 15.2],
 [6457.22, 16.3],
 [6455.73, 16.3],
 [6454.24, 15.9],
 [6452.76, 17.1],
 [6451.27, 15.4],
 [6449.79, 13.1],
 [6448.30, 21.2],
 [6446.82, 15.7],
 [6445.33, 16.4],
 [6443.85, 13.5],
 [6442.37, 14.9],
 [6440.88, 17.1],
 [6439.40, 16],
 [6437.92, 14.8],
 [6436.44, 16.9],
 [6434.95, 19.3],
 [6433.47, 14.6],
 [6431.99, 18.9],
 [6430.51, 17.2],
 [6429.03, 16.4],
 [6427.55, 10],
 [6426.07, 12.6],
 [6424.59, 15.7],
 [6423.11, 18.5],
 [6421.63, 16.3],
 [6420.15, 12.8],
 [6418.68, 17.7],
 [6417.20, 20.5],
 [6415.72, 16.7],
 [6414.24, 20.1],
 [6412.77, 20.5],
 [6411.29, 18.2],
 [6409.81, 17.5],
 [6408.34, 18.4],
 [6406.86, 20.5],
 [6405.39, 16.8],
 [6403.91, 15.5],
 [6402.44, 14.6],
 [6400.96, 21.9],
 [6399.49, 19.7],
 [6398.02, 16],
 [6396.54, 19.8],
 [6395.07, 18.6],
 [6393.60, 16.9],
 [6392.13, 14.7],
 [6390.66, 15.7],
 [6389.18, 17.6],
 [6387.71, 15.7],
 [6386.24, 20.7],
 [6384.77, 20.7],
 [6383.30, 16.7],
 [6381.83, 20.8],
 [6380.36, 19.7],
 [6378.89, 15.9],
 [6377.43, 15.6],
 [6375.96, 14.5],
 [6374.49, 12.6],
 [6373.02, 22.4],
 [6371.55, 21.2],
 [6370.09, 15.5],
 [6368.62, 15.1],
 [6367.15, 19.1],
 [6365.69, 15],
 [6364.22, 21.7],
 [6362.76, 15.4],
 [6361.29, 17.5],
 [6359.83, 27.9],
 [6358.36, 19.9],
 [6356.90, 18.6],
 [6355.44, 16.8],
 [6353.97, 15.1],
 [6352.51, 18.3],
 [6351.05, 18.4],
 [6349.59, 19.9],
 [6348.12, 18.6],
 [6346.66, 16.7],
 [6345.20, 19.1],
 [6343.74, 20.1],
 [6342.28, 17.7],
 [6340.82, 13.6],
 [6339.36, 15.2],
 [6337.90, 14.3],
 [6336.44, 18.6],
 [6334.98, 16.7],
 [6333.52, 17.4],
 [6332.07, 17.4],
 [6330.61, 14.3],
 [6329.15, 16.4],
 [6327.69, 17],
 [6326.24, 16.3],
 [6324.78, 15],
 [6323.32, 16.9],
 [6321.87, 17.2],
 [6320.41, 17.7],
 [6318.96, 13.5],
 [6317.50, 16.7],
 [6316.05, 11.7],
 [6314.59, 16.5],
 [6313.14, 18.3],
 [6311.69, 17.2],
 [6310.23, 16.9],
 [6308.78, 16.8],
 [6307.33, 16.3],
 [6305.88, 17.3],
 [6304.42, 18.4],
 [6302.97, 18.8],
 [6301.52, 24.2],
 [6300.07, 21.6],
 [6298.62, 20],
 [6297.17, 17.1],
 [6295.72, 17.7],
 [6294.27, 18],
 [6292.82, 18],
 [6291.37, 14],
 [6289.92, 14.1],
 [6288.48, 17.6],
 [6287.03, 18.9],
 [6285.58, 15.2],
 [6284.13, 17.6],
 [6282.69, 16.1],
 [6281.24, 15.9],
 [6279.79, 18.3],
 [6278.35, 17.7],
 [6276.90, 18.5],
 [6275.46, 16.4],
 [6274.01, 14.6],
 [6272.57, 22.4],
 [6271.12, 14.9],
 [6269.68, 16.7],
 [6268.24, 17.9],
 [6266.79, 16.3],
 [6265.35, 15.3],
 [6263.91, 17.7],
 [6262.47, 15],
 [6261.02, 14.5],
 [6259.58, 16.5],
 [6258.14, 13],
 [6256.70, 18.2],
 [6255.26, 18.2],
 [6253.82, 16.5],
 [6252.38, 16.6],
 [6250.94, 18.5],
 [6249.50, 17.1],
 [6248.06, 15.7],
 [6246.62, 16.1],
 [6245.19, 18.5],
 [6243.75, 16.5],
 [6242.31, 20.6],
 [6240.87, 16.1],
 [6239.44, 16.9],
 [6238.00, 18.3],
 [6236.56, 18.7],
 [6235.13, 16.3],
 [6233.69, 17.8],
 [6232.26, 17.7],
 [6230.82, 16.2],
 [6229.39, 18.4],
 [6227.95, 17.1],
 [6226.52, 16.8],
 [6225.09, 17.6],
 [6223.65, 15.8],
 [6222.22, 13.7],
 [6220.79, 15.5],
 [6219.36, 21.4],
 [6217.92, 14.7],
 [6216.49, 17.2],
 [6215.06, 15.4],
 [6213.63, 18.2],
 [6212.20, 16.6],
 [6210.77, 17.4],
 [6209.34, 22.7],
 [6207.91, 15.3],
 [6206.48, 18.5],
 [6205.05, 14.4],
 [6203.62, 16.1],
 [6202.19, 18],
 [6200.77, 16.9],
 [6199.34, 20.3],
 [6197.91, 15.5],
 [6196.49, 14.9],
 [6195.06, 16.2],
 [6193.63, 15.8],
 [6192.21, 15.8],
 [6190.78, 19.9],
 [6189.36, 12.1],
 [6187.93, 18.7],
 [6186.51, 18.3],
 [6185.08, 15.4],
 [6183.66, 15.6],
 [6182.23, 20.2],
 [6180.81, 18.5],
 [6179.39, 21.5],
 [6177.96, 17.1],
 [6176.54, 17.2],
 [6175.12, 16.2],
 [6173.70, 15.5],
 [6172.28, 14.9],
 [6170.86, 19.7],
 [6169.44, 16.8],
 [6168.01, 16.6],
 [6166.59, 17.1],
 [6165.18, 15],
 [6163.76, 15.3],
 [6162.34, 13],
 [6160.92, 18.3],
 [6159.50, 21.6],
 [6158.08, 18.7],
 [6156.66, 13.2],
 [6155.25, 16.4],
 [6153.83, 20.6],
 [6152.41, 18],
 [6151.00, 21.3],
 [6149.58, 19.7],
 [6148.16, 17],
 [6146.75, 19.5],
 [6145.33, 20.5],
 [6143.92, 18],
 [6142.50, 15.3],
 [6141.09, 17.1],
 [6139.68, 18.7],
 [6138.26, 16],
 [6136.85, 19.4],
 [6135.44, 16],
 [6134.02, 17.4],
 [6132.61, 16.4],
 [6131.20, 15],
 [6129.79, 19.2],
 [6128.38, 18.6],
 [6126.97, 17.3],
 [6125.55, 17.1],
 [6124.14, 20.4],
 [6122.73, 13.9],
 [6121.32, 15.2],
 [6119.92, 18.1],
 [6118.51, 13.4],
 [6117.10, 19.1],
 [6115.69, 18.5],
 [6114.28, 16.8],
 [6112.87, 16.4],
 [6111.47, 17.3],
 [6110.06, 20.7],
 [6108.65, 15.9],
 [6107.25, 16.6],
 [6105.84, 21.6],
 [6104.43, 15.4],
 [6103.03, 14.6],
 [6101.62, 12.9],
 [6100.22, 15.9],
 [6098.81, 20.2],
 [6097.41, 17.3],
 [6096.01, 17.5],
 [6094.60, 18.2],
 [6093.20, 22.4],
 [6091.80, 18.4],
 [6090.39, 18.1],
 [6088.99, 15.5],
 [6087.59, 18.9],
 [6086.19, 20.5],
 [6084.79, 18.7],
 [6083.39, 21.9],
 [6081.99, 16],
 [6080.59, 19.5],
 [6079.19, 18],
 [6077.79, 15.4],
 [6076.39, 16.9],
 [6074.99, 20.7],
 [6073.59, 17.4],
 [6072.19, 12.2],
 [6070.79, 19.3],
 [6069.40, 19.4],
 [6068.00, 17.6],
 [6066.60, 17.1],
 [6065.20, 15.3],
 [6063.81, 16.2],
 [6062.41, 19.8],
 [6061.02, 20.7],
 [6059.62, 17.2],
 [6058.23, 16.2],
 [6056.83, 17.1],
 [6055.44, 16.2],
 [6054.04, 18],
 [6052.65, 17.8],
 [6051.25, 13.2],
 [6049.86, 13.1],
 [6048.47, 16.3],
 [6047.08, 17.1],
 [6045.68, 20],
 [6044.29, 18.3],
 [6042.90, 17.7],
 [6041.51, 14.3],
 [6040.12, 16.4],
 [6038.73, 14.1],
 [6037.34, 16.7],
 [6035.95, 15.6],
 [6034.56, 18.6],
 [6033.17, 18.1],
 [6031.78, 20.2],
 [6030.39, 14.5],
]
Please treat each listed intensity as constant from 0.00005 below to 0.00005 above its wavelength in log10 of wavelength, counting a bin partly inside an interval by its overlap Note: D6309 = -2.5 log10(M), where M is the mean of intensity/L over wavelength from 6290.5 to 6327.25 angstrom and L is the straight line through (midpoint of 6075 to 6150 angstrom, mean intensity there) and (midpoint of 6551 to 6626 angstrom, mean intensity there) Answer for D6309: 0.29 mag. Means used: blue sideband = 17.6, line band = 17.3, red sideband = 29.4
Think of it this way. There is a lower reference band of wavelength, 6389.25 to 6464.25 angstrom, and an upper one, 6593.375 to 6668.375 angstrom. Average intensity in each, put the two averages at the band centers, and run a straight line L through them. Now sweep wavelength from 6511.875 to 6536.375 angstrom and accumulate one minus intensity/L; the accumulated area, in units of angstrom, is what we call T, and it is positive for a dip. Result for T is 1.4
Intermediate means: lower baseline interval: 16.9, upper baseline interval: 17.2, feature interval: 16.1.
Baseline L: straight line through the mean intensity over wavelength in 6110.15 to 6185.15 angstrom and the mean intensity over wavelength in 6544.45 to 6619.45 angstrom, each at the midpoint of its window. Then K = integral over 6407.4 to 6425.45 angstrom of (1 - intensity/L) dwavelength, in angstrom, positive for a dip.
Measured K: 5.36 angstrom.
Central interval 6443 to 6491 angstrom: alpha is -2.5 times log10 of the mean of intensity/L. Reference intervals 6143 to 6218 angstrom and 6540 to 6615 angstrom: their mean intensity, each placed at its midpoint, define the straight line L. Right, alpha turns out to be 0.48 mag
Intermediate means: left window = 17.3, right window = 30.1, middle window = 17.1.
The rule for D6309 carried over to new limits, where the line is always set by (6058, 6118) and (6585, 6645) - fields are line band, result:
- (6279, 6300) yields 0.03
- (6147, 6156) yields -0.06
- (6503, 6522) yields 0.09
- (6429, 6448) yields 0.08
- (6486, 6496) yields 0.10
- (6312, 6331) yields 0.11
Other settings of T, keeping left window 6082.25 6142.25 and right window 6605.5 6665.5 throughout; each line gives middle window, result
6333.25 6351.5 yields 0.0 angstrom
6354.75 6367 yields -1.2 angstrom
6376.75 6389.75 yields -0.6 angstrom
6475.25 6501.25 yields 0.8 angstrom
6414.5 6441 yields 1.6 angstrom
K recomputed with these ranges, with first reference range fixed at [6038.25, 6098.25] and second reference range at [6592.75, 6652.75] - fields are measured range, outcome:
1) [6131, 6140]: 0.24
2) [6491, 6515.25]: 1.21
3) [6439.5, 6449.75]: 0.70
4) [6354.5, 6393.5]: -1.14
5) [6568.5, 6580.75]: 1.17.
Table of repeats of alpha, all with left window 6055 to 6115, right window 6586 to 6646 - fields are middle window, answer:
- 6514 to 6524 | 0.105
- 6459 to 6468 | -0.064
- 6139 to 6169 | -0.001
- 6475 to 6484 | 0.038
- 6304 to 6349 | 0.057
